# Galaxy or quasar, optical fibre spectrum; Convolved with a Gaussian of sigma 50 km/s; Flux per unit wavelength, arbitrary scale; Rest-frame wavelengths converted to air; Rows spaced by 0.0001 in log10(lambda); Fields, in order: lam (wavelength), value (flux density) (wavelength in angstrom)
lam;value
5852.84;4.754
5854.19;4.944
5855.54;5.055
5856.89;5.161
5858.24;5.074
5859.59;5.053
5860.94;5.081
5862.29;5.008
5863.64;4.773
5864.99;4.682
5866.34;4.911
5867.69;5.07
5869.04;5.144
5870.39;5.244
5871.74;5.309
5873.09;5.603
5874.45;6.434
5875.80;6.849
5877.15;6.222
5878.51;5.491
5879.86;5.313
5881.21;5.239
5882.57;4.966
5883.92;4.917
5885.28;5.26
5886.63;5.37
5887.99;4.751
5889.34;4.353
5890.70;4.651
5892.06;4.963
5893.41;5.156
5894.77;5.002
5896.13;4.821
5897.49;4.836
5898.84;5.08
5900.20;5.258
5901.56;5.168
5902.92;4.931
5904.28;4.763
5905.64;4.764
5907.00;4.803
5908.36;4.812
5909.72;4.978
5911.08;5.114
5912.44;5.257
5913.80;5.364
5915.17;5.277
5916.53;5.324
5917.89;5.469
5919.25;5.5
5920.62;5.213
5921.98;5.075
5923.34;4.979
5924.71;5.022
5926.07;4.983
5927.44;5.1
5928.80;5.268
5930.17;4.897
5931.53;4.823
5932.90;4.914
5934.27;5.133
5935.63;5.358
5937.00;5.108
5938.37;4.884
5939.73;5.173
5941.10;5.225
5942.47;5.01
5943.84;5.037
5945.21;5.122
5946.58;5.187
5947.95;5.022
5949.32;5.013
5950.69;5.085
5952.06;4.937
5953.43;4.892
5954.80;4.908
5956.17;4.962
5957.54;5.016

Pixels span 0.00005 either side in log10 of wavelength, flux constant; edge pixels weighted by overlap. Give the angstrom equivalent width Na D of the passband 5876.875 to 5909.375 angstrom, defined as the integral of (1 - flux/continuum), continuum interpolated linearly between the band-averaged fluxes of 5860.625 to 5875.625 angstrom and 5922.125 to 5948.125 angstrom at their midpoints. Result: 1.06 angstrom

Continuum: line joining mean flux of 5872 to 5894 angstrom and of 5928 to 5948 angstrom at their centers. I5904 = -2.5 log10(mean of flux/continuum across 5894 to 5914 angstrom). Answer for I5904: 0.05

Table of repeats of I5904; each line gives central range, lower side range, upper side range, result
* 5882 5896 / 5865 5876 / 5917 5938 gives 0.088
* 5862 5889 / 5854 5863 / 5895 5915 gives -0.060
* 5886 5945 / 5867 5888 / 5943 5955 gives 0.039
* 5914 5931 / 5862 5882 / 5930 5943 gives -0.008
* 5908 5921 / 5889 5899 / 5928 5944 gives -0.059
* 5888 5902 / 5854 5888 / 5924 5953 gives 0.061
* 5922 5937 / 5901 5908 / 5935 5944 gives -0.001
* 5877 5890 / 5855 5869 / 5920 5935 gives -0.030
